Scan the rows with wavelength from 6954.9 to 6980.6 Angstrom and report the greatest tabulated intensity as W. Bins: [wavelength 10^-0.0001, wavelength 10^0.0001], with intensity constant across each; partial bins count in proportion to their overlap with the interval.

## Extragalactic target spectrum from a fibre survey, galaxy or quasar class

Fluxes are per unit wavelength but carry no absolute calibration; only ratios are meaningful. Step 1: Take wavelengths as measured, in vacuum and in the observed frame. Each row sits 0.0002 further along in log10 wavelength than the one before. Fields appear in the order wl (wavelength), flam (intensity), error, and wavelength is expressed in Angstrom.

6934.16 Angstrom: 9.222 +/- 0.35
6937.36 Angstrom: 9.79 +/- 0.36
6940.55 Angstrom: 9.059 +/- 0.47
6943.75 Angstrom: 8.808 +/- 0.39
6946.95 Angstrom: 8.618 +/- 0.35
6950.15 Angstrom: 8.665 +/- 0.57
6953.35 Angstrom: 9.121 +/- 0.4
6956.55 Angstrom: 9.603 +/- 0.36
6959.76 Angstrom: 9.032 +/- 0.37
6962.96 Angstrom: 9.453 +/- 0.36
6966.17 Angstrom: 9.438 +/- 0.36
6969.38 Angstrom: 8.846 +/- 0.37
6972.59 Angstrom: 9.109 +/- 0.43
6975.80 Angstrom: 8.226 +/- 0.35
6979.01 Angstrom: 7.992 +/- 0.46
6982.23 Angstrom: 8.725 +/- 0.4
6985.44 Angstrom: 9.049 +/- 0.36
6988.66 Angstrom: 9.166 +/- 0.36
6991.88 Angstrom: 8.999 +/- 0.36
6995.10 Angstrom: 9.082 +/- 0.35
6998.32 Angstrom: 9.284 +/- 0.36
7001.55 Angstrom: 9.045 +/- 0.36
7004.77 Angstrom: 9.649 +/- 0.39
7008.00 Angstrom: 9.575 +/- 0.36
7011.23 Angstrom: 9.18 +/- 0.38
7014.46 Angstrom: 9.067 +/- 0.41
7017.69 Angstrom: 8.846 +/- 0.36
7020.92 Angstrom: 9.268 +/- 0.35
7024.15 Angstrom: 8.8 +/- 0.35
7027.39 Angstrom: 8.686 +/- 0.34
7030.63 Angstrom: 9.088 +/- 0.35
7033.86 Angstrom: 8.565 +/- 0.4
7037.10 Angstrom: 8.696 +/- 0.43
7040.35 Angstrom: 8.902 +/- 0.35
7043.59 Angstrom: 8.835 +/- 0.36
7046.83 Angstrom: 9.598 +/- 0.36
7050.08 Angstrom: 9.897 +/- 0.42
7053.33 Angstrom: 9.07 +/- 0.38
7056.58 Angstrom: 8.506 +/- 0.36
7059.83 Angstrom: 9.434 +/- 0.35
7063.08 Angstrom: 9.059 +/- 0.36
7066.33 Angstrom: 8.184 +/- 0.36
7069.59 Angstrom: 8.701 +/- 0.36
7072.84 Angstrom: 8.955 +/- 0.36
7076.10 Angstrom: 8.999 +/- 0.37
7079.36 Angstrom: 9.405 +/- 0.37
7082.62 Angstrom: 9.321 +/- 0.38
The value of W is 9.603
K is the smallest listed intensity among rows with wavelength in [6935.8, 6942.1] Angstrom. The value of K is 9.059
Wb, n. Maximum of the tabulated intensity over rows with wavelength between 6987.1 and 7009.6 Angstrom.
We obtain 9.649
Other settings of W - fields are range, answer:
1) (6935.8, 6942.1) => 9.79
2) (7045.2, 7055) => 9.897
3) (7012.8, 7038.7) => 9.268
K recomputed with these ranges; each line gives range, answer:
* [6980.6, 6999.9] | 8.725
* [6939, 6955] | 8.618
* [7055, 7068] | 8.184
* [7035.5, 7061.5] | 8.506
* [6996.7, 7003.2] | 9.045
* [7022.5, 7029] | 8.686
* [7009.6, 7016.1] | 9.067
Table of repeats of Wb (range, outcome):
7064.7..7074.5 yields 8.955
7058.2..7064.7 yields 9.434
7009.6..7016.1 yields 9.18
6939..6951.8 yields 9.059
